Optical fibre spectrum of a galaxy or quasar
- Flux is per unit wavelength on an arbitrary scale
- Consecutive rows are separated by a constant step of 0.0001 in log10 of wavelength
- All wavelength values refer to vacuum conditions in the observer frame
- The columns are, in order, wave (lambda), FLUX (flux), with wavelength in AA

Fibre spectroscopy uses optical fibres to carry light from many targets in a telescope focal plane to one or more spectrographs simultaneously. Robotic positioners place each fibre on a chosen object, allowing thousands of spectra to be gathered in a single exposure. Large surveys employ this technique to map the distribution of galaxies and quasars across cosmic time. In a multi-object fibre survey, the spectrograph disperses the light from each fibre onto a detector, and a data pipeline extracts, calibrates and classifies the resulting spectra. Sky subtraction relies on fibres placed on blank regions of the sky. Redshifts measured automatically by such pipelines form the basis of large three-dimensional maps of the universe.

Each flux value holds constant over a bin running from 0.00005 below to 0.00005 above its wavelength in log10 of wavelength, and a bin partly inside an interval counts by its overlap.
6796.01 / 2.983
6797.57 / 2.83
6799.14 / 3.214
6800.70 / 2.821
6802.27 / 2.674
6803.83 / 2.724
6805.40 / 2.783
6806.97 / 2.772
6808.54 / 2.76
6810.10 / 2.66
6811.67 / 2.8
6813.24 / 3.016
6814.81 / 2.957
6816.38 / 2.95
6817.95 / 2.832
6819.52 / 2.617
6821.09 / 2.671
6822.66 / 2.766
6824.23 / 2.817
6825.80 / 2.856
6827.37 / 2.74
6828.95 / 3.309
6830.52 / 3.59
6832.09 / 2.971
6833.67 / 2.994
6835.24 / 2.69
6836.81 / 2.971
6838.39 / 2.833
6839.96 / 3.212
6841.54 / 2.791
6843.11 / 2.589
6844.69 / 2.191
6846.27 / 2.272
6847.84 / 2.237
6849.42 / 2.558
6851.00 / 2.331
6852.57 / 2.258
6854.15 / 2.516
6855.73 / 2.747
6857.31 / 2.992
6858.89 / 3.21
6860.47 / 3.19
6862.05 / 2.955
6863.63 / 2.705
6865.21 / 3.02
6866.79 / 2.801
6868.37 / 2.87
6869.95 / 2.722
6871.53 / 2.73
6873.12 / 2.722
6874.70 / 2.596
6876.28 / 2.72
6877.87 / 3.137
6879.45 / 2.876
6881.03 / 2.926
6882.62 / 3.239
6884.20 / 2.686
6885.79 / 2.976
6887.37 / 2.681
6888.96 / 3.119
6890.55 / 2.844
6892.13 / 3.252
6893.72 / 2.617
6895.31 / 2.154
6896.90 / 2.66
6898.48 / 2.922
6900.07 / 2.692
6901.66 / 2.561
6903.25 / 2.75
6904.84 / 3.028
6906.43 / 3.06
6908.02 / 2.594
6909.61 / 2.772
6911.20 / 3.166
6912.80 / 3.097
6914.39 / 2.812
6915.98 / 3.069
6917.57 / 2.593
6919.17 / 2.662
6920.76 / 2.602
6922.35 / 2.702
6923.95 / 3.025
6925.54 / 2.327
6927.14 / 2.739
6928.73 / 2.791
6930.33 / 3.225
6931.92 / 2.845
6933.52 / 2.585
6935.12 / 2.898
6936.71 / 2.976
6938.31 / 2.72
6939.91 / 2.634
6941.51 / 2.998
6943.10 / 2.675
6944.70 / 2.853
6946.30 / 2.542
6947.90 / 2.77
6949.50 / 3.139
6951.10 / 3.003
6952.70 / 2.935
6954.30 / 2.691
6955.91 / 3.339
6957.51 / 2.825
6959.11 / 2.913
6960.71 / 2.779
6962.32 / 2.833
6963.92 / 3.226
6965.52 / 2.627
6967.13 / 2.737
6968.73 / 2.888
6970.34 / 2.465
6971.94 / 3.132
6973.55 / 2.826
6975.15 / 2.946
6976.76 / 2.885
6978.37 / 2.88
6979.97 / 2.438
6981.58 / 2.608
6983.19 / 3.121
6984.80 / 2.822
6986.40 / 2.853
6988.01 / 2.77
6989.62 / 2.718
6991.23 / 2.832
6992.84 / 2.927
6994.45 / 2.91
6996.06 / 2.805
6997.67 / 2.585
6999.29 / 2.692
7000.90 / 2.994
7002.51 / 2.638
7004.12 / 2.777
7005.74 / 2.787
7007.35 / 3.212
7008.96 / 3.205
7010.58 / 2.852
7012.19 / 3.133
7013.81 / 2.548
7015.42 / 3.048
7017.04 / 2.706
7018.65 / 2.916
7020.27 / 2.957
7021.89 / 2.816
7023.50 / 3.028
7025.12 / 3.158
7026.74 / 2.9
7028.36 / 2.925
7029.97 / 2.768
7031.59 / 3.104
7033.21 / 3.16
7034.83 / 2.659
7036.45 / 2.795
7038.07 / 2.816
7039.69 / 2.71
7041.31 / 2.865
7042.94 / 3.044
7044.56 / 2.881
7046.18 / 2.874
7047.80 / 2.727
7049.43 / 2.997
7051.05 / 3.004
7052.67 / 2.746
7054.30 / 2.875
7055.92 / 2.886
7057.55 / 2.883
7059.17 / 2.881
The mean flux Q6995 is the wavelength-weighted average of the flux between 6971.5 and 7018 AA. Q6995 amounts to 2.85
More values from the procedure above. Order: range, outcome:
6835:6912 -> 2.78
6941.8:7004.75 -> 2.83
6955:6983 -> 2.85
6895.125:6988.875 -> 2.82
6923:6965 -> 2.86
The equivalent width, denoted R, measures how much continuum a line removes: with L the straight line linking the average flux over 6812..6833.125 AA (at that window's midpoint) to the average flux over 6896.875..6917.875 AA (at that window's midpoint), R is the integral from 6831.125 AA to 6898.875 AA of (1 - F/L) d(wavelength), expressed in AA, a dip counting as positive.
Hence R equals 2.6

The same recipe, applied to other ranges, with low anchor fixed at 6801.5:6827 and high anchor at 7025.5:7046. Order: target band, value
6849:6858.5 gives 0.73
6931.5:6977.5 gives 0.05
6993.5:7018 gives 0.15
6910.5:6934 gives 0.18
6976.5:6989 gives 0.33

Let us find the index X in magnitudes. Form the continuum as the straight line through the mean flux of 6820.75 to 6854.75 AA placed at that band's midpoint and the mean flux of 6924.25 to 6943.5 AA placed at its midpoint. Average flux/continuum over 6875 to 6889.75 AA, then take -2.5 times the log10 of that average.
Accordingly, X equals -0.06 mag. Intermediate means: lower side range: 2.74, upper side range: 2.79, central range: 2.92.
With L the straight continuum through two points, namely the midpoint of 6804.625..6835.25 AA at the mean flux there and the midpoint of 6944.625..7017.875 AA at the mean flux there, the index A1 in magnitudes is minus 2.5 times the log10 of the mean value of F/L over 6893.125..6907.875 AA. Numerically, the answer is 0.06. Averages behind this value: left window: 2.88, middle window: 2.71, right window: 2.85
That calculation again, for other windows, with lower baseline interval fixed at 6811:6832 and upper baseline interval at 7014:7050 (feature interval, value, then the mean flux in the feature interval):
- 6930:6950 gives 0.032 mag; 2.82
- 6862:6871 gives 0.030 mag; 2.84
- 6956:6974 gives 0.016 mag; 2.86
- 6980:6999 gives 0.041 mag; 2.79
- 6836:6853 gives 0.135 mag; 2.57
